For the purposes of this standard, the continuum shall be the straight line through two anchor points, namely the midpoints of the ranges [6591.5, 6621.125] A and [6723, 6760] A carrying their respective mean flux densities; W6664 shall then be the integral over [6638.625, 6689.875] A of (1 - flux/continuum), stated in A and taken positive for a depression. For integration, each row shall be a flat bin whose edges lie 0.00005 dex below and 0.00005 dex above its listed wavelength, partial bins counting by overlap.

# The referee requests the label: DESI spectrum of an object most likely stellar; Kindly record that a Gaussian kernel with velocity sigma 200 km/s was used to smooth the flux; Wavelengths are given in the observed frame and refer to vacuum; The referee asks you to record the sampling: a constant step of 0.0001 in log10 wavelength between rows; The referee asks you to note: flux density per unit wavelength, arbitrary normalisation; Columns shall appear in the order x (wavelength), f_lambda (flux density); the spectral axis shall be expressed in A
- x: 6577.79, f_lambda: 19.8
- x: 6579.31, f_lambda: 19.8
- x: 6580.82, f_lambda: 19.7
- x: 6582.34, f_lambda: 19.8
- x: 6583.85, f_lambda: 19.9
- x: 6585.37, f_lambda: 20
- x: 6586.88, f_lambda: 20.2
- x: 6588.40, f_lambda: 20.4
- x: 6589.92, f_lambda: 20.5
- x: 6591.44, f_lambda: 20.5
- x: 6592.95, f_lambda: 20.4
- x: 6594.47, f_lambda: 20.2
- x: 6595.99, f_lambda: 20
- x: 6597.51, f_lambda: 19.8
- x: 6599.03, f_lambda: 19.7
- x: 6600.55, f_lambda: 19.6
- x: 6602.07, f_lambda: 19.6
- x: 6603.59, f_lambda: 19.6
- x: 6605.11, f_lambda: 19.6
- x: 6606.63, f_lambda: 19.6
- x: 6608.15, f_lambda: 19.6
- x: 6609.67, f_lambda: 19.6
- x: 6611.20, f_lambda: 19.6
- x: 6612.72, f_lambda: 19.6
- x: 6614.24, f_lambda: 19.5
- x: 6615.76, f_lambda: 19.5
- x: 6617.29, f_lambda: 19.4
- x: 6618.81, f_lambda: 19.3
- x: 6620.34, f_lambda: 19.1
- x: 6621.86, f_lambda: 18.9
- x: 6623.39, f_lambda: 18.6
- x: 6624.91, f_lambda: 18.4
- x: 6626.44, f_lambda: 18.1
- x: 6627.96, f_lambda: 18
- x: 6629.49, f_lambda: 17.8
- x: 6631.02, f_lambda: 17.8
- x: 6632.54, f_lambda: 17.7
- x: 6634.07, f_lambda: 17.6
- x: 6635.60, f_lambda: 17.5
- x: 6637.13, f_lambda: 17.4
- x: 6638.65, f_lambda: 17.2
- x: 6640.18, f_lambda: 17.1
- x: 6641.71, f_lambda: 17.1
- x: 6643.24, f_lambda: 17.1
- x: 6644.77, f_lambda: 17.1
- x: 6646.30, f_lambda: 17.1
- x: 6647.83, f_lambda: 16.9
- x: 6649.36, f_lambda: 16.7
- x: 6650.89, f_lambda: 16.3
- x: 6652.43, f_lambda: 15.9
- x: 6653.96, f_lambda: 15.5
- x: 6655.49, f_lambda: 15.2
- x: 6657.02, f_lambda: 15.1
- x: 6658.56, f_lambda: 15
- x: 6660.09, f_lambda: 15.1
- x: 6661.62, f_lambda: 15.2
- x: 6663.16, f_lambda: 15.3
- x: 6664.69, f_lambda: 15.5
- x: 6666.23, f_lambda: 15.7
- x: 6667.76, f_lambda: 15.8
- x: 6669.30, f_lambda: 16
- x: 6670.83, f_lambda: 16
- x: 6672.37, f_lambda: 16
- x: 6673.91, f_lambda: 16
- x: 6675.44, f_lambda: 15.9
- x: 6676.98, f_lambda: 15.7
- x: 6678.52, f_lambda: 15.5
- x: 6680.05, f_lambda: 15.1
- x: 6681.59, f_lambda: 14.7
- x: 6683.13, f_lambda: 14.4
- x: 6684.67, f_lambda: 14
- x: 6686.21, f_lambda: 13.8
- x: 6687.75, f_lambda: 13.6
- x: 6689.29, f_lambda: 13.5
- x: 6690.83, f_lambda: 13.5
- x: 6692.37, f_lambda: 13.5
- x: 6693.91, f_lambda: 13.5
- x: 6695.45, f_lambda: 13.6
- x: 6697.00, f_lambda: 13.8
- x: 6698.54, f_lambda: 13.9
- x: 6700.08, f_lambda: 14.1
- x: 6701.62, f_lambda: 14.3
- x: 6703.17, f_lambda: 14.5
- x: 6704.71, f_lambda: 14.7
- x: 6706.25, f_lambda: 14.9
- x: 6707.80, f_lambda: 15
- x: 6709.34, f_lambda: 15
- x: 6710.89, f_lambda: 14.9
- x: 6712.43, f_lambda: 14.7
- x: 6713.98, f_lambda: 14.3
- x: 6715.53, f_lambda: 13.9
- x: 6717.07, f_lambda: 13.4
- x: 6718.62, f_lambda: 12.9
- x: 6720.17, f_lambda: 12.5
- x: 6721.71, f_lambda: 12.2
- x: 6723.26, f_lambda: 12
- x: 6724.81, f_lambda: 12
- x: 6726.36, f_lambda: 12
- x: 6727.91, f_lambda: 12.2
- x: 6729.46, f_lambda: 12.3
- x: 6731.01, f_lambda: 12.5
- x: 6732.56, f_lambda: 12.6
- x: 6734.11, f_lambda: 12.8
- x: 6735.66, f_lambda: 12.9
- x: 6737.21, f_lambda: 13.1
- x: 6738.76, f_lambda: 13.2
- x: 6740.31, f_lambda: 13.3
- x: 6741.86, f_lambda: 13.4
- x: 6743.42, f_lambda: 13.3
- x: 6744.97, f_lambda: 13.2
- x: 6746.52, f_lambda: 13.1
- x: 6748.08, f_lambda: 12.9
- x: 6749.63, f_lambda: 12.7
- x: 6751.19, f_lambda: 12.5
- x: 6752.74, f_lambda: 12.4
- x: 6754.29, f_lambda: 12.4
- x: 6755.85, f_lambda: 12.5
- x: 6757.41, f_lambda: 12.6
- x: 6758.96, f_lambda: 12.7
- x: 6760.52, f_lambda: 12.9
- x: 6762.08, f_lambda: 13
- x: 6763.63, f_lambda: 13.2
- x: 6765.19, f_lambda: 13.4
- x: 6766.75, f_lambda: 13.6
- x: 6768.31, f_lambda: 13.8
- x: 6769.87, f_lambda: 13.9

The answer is 3.2 A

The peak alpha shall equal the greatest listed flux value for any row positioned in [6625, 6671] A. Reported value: 18.1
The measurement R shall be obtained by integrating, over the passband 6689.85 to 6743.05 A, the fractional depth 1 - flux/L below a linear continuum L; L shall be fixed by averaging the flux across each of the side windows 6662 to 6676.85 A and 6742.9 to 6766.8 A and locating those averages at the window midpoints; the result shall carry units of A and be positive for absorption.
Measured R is 2.7 A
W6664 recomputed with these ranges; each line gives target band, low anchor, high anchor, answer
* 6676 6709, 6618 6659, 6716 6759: 1.08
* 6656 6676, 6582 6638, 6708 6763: 1.06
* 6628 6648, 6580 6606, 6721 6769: 0.53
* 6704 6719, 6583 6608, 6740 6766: 0.37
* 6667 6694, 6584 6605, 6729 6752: 1.74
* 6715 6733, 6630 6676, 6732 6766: 1.68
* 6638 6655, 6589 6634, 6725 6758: 0.79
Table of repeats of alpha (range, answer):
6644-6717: 17.1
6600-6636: 19.6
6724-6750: 13.4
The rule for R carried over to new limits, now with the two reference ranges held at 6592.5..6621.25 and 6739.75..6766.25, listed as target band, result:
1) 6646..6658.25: 1.1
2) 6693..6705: 1.1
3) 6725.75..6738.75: 1.2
